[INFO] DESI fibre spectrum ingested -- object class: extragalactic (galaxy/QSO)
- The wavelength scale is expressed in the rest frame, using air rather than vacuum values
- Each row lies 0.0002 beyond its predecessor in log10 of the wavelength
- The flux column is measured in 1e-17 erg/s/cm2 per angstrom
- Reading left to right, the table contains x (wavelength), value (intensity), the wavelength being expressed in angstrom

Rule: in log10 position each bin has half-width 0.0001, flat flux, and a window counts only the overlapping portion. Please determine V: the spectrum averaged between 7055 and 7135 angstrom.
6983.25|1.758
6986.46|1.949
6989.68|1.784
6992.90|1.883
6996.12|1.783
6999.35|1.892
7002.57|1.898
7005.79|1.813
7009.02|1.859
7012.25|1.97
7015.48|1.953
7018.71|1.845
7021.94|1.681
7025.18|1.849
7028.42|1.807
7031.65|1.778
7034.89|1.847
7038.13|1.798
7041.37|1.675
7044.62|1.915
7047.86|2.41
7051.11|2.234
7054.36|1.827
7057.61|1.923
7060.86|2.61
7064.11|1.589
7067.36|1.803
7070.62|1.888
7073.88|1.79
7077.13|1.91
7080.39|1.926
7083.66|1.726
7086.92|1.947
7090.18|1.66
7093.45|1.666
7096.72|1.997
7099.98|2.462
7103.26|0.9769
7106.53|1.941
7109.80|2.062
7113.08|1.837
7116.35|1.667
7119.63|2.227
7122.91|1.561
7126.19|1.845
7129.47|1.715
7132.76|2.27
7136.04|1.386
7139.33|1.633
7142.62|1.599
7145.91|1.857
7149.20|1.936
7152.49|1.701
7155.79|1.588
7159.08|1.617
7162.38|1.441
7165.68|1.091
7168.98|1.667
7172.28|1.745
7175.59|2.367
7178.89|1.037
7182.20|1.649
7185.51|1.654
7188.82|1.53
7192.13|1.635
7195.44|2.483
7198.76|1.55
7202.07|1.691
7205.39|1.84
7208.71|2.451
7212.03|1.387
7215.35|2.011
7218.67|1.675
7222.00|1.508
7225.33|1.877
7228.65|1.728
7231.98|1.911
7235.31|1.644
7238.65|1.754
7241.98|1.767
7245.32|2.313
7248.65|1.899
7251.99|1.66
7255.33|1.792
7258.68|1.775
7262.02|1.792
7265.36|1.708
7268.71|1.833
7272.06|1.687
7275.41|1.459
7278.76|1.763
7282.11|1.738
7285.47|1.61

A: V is 1.87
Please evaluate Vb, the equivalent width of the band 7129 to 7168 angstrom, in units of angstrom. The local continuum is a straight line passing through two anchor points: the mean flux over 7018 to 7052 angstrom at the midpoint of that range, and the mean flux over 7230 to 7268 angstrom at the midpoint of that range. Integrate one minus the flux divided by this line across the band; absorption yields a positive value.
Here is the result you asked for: 4.2 angstrom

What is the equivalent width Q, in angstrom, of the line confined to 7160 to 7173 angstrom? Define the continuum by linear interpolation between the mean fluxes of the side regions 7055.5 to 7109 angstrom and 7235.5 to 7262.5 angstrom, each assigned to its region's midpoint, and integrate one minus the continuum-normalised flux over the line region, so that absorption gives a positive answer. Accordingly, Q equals 2.6 angstrom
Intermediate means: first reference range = 1.87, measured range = 1.47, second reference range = 1.83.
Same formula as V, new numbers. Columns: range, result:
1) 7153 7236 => 1.71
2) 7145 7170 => 1.6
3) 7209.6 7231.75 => 1.74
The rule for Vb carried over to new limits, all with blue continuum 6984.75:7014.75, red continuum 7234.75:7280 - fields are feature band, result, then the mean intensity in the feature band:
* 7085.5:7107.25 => 0.4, 1.8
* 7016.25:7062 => -1.9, 1.94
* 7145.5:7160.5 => 0.7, 1.73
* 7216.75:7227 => 0.5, 1.7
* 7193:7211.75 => -1.5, 1.94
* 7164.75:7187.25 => 2.4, 1.62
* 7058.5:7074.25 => -0.8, 1.95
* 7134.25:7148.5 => 1.4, 1.65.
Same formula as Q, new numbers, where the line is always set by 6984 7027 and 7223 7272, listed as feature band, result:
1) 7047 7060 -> -1.9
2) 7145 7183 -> 3.9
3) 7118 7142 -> 0.5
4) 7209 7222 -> 0.5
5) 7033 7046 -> 0.3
